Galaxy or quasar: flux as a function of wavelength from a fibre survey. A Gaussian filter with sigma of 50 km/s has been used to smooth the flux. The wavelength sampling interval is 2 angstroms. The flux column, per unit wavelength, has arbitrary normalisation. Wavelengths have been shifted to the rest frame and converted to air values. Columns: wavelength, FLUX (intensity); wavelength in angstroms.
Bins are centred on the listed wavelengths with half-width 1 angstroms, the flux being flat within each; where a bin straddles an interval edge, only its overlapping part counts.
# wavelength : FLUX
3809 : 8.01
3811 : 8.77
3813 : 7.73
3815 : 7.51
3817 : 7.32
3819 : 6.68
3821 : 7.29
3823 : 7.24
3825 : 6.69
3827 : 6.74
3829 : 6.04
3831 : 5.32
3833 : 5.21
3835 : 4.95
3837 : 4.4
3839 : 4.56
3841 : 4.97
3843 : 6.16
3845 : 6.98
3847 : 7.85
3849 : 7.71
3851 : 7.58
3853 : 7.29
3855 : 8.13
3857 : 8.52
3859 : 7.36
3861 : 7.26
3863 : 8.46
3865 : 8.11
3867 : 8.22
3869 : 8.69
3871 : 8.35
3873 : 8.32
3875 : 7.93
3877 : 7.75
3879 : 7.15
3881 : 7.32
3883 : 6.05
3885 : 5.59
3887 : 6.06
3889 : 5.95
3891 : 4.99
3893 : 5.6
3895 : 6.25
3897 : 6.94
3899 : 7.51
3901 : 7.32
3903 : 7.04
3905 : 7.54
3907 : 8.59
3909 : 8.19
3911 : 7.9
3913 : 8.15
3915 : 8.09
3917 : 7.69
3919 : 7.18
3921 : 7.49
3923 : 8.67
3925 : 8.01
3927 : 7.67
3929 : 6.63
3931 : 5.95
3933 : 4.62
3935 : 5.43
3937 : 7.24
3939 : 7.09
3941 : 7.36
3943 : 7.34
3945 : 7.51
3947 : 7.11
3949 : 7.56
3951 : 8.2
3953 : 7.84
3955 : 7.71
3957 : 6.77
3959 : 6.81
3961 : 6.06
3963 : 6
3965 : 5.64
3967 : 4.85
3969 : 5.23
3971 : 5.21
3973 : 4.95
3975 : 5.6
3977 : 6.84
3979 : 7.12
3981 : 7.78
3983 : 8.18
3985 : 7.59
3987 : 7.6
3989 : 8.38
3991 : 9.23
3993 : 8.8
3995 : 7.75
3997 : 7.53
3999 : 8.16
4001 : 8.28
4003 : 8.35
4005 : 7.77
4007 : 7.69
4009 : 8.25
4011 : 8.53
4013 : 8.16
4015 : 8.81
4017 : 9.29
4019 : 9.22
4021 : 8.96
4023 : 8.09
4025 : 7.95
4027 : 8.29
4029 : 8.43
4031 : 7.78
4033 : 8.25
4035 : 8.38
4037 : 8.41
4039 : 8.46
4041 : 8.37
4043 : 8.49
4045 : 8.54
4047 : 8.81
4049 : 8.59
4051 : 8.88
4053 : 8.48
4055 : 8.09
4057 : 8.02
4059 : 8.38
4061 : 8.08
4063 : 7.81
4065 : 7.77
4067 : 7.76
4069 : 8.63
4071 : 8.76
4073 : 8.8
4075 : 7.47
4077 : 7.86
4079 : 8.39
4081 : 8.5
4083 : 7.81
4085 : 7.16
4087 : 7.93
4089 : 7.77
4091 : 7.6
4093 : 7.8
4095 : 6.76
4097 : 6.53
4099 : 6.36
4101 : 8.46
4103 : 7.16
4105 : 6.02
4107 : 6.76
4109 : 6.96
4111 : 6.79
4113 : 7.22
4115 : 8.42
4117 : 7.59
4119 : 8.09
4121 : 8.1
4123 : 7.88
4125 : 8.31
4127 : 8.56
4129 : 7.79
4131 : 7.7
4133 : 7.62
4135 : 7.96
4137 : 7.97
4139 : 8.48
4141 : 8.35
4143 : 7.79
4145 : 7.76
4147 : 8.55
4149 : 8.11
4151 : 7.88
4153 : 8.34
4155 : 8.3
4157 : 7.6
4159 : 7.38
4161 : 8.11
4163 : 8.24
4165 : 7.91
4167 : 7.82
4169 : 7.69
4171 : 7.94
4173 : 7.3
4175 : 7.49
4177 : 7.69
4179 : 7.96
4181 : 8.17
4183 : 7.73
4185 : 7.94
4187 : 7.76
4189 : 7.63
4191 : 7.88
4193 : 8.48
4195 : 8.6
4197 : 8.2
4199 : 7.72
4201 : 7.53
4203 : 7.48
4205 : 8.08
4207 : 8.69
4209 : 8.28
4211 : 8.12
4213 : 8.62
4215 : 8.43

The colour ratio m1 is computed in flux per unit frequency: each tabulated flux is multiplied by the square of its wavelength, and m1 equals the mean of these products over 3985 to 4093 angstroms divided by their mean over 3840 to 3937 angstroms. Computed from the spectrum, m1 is 1.23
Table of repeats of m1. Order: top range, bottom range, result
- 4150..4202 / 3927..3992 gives 1.29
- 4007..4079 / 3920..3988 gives 1.28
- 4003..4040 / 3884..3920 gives 1.26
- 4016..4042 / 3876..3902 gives 1.40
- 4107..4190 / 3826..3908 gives 1.31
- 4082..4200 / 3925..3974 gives 1.30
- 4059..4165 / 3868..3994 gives 1.21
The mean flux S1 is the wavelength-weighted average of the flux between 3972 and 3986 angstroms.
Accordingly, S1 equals 6.87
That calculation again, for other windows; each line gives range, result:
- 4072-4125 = 7.56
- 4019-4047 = 8.39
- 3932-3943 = 6.44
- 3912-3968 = 7.02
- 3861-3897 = 7.11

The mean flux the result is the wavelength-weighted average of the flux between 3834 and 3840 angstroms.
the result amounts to 4.64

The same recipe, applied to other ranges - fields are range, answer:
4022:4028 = 8.11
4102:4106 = 6.59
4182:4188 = 7.81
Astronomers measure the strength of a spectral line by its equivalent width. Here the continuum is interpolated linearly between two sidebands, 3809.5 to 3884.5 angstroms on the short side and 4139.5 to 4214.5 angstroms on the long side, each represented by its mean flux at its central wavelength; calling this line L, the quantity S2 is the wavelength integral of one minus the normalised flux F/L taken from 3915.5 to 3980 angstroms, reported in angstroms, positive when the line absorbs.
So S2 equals 5.4 angstroms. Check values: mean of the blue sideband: 7.09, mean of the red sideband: 7.98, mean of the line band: 6.74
